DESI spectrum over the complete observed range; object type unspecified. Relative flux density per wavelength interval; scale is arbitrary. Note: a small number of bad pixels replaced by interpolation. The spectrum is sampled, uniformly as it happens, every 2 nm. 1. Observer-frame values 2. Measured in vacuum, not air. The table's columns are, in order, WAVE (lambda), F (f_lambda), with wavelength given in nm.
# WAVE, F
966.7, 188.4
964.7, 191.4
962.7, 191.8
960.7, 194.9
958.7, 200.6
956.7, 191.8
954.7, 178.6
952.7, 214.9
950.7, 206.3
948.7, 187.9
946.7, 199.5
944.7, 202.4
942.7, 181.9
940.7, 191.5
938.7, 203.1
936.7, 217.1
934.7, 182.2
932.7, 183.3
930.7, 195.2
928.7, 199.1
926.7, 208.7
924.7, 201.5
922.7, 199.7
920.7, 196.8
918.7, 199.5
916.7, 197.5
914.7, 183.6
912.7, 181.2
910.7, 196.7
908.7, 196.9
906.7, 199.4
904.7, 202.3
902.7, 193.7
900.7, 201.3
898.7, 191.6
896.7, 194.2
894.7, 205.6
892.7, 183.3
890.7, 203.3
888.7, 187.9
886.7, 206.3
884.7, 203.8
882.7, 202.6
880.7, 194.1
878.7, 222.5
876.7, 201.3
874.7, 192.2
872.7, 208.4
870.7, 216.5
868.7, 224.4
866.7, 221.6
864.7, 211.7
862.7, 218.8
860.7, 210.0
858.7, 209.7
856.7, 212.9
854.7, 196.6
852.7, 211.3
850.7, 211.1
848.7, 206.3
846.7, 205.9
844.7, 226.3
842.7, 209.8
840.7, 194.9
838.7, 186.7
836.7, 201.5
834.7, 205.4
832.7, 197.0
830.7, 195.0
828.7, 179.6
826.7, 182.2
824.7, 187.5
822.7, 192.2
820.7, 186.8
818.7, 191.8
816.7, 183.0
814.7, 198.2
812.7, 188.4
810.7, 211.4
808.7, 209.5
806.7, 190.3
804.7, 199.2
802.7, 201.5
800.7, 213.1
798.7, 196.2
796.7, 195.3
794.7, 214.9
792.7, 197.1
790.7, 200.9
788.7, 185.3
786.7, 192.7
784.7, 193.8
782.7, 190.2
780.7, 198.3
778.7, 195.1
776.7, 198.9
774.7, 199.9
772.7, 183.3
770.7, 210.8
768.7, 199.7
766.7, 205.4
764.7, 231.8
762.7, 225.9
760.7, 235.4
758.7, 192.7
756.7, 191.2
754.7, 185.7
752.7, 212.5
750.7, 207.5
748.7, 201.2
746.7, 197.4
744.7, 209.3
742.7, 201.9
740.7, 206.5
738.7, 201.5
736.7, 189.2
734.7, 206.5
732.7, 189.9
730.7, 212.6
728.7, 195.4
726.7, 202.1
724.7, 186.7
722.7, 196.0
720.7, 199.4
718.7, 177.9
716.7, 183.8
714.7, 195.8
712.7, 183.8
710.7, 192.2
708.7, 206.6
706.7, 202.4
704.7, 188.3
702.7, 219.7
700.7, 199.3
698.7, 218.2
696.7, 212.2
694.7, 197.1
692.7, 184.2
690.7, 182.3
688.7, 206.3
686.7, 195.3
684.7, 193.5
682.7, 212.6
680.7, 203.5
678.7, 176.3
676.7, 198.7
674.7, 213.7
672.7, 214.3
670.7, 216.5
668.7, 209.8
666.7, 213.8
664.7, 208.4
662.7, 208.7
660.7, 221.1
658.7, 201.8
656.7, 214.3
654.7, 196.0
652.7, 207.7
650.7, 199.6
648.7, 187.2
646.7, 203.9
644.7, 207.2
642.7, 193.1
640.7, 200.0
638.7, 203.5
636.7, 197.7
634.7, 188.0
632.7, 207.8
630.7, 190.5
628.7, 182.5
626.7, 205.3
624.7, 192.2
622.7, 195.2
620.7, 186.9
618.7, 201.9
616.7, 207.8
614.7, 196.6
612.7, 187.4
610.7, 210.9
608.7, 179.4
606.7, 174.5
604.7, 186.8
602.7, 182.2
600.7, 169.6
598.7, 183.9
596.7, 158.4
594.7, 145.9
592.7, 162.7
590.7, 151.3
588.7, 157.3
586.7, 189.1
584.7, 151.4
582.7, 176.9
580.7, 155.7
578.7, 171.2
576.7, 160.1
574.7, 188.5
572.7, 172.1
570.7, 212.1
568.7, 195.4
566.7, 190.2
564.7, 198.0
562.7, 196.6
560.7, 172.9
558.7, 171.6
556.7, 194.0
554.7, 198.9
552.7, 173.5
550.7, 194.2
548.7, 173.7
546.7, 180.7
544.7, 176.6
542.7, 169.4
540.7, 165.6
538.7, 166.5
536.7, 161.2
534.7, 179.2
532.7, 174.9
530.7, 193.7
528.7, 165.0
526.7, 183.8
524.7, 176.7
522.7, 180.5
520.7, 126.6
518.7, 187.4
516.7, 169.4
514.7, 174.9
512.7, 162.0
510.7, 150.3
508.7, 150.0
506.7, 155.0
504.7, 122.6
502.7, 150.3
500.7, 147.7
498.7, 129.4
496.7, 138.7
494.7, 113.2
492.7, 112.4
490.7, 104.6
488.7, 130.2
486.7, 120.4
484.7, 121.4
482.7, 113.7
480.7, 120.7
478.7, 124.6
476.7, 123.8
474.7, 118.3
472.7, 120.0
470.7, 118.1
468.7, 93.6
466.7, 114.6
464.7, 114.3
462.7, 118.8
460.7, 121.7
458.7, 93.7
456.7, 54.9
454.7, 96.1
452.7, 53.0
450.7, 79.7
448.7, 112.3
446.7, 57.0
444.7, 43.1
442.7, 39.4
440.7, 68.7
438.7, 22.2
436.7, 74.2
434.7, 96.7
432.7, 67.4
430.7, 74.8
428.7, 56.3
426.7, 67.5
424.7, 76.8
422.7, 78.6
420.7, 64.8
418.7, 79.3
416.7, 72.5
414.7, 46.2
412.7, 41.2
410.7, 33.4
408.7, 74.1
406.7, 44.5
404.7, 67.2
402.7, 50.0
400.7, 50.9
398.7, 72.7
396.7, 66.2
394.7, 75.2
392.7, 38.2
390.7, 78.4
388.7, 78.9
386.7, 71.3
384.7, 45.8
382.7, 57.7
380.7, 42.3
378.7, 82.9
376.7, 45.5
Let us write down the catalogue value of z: 0.15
